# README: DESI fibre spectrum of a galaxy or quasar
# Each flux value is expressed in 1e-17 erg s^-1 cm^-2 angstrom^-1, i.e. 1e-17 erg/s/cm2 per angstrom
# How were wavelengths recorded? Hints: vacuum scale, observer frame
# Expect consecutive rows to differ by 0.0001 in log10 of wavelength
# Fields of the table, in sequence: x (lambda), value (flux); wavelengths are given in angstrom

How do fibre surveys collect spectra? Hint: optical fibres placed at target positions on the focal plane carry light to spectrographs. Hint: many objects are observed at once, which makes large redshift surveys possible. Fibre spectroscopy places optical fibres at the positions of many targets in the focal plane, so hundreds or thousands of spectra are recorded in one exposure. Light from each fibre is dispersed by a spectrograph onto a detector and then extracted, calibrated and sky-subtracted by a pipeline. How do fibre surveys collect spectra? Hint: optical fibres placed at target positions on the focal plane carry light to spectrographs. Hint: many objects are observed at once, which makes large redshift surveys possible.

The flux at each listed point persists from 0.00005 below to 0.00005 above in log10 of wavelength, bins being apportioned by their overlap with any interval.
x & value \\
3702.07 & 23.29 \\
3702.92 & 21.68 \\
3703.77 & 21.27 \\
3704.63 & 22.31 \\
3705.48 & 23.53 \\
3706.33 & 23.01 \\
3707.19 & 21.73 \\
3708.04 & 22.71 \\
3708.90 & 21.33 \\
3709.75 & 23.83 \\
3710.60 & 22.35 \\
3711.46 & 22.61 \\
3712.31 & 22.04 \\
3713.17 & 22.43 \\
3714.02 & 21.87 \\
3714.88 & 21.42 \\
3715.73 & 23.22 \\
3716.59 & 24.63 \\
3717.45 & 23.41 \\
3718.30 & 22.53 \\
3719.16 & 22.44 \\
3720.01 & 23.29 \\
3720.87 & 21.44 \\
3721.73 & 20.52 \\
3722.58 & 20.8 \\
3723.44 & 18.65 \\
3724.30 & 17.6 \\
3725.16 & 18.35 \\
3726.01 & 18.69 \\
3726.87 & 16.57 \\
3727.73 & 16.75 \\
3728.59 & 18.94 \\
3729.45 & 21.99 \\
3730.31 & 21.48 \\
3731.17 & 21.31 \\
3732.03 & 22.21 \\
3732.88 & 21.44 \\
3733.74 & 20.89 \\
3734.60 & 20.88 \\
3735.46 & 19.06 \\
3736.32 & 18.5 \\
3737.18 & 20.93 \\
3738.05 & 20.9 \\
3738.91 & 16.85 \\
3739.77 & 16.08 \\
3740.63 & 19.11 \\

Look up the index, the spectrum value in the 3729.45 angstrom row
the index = 21.99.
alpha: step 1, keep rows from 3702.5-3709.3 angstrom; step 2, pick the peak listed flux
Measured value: 23.53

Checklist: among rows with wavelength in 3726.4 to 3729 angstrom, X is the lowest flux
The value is 16.57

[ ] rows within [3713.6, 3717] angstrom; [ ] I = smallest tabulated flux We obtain 21.42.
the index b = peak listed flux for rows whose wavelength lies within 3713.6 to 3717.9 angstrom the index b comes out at 24.63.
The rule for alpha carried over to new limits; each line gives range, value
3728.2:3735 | 22.21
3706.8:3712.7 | 23.83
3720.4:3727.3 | 21.44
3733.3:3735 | 20.89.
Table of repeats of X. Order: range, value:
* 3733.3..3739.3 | 16.85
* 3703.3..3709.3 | 21.27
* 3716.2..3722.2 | 20.52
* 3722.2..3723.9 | 18.65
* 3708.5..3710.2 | 21.33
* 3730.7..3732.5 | 21.31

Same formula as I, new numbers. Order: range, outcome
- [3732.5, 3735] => 20.88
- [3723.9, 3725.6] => 17.6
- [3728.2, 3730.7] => 18.94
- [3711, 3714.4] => 21.87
